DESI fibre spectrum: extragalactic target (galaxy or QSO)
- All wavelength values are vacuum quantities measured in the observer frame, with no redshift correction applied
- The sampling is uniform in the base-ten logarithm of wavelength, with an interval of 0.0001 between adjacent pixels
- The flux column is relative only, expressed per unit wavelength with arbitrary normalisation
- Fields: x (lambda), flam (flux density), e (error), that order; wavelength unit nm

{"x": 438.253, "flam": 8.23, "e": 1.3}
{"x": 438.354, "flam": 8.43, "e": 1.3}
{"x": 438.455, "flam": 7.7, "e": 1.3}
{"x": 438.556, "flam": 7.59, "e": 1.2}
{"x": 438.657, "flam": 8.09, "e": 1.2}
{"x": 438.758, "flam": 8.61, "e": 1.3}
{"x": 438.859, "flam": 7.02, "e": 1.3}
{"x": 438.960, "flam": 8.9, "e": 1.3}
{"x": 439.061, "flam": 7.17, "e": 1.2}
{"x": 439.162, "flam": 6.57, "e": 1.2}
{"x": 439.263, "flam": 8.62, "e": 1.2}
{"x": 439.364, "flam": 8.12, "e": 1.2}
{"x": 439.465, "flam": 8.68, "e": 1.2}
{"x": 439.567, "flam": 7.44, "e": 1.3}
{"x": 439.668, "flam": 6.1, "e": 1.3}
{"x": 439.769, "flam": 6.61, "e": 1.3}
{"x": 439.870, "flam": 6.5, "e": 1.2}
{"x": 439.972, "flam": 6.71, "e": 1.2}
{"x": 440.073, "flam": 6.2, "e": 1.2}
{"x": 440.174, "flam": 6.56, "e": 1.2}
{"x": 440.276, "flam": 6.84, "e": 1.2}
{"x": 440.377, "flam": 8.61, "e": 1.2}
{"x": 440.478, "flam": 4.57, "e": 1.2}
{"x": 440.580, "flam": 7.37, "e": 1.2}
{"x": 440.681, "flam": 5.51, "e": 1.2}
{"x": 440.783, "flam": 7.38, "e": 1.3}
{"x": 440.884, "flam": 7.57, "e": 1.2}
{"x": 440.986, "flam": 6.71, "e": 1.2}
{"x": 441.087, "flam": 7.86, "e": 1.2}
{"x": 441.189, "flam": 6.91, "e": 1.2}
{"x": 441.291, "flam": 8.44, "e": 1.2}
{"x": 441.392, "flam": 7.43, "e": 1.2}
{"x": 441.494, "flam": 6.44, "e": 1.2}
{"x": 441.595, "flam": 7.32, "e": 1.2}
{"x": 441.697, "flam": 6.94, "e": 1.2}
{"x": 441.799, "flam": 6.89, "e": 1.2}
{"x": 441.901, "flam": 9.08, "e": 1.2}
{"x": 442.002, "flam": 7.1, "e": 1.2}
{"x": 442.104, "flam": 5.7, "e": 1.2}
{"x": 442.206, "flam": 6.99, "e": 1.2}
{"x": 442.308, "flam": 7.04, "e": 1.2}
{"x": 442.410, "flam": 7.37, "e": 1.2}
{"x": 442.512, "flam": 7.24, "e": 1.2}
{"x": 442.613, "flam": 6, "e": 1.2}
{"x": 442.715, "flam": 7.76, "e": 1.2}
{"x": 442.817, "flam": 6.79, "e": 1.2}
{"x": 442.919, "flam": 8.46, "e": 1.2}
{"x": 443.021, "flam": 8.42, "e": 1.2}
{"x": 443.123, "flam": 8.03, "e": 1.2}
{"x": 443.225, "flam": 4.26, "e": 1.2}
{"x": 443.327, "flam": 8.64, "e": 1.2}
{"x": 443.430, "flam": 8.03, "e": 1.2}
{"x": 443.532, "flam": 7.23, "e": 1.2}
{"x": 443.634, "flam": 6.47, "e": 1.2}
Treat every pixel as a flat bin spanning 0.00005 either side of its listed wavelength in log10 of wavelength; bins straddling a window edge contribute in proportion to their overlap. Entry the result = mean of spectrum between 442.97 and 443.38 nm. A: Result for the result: 7.33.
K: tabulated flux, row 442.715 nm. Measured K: 7.76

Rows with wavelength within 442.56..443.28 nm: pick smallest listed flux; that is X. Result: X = 4.26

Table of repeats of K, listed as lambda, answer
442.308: 7.04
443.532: 7.23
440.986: 6.71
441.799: 6.89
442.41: 7.37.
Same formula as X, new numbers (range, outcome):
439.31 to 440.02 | 6.1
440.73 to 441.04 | 6.71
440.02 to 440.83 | 4.57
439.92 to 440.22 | 6.2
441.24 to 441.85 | 6.44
